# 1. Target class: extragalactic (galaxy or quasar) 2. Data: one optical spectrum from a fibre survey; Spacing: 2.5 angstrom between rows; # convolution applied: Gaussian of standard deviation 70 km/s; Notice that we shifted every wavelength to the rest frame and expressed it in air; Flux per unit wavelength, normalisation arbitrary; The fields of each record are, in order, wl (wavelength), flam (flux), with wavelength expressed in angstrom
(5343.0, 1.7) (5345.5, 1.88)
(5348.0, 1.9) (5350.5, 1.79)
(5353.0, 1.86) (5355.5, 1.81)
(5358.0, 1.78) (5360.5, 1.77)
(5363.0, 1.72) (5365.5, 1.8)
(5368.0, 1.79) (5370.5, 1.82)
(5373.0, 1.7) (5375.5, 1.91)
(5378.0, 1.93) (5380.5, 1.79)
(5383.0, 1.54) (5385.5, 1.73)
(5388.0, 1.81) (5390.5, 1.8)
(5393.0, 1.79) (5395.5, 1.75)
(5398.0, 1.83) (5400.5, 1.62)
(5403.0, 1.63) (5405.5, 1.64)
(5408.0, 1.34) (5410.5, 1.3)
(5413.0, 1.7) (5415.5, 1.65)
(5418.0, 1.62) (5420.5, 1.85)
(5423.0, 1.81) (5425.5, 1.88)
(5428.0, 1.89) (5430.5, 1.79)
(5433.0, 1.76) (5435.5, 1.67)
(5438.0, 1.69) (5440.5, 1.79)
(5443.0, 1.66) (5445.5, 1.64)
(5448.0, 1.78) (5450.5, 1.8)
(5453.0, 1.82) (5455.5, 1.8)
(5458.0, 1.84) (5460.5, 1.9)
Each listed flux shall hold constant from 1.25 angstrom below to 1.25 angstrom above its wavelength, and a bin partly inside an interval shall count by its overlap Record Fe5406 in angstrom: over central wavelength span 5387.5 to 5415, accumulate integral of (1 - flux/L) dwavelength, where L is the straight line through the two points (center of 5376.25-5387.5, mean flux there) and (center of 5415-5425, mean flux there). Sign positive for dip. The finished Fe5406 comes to 1.62 angstrom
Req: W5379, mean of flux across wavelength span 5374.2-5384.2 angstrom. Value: 1.79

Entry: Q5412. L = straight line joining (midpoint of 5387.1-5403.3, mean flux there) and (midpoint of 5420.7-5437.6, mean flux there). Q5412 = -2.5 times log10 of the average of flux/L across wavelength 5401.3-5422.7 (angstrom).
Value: 0.11 mag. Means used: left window 1.75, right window 1.8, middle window 1.6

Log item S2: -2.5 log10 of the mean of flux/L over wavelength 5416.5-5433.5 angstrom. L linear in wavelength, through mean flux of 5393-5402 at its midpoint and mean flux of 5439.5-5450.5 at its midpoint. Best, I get -0.04 mag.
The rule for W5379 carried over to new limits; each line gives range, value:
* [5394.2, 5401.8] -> 1.73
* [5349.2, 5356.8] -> 1.82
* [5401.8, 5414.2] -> 1.52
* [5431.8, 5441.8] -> 1.73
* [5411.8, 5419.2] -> 1.66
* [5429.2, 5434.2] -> 1.78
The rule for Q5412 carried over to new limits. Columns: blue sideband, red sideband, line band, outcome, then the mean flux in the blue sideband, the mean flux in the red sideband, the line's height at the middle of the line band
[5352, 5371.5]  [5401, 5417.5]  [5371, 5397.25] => -0.06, 1.79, 1.55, 1.68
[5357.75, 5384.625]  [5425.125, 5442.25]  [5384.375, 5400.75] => 0.00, 1.78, 1.77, 1.78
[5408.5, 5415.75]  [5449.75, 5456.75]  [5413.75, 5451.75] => -0.06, 1.51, 1.81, 1.66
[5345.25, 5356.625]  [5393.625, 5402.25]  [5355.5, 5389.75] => 0.01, 1.85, 1.73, 1.79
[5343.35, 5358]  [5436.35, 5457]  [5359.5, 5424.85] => 0.05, 1.83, 1.75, 1.8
